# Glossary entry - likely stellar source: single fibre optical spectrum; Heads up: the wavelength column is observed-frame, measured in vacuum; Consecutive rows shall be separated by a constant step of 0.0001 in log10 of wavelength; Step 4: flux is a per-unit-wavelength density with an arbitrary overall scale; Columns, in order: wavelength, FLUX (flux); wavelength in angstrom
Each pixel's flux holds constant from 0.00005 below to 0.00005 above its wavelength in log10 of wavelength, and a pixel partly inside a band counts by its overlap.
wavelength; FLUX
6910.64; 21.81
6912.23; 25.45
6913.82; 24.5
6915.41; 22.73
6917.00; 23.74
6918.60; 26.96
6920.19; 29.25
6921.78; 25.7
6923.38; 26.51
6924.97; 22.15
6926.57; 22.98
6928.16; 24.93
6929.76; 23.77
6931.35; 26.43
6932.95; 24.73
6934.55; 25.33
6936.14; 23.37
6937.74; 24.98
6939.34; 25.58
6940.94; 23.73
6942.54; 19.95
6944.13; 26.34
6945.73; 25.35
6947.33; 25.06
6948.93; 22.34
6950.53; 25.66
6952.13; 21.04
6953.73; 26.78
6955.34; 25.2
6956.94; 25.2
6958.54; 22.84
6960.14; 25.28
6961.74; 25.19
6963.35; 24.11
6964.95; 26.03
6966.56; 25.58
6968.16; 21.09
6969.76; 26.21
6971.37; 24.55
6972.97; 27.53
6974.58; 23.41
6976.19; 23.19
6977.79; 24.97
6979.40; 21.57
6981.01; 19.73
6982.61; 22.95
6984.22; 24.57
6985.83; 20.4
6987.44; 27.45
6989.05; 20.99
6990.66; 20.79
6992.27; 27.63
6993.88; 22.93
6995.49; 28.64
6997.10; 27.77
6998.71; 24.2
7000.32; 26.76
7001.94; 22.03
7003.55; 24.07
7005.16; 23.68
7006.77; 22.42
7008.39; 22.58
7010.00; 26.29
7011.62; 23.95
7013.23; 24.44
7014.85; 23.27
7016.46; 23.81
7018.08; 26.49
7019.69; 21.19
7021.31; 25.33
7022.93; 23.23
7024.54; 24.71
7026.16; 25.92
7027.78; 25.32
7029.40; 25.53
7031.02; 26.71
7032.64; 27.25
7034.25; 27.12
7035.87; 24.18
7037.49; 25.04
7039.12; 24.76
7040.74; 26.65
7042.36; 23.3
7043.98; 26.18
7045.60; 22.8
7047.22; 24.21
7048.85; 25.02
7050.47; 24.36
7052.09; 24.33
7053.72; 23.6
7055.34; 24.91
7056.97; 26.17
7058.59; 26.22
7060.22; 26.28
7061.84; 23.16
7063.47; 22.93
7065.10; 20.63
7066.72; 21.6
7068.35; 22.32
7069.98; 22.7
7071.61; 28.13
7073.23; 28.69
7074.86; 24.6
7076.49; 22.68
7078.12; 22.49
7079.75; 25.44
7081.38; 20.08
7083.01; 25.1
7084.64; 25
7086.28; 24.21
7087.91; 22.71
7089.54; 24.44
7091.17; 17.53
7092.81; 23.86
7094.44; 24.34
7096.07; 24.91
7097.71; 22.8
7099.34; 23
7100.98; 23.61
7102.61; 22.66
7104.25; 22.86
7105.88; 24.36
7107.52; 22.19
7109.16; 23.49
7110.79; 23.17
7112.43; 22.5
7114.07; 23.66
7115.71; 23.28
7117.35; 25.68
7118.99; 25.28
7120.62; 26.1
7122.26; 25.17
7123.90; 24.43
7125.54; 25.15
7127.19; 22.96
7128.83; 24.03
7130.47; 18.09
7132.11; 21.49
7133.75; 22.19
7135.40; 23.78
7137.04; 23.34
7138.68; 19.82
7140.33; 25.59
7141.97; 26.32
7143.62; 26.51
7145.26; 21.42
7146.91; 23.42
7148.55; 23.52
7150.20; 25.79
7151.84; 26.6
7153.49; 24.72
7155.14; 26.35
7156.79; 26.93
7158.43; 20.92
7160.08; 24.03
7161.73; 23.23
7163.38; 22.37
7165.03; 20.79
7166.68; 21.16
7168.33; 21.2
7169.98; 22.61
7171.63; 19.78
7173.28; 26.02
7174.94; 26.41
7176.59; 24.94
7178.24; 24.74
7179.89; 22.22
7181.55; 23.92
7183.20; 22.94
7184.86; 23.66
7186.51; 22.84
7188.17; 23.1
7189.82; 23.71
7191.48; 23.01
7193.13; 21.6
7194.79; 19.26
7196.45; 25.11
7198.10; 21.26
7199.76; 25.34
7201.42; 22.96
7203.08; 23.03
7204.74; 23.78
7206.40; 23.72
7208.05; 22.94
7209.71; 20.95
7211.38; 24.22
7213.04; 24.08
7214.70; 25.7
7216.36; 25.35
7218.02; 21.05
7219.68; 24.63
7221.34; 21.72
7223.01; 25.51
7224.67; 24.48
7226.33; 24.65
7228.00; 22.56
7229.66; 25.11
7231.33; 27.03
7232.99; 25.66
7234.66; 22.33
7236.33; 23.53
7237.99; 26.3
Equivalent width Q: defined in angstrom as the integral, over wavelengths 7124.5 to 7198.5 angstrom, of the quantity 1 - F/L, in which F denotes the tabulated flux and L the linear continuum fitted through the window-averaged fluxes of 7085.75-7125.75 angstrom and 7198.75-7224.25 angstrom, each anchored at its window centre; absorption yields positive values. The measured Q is 1.0 angstrom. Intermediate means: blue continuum 23.6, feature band 23.3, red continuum 23.7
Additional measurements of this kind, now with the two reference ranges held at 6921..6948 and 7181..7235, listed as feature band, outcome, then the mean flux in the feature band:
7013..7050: -1.1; 24.9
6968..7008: 0.5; 24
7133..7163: -0.4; 24.1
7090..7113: 0.9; 23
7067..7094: 0.3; 23.7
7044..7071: 0.2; 23.9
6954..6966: -0.2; 24.9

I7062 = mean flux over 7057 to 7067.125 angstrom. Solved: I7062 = 23.8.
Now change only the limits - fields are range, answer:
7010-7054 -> 24.8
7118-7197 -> 23.5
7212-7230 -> 24.1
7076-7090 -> 23.6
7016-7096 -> 24.4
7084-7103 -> 23.2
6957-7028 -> 24.2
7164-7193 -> 23.1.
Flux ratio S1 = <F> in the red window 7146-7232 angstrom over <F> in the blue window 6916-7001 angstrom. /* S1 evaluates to 1.0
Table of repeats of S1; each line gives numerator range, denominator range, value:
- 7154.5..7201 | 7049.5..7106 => 0.97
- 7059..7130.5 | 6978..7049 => 0.97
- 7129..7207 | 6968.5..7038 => 0.95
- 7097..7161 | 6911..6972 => 0.97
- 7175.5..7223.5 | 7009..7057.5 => 0.94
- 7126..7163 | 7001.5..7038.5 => 0.96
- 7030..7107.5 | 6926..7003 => 0.99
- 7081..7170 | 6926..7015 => 0.97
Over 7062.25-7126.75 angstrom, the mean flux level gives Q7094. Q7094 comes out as 23.7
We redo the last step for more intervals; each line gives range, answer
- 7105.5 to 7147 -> 23.6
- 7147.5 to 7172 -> 23.4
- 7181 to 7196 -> 22.7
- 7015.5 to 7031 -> 24.7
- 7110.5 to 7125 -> 24.4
